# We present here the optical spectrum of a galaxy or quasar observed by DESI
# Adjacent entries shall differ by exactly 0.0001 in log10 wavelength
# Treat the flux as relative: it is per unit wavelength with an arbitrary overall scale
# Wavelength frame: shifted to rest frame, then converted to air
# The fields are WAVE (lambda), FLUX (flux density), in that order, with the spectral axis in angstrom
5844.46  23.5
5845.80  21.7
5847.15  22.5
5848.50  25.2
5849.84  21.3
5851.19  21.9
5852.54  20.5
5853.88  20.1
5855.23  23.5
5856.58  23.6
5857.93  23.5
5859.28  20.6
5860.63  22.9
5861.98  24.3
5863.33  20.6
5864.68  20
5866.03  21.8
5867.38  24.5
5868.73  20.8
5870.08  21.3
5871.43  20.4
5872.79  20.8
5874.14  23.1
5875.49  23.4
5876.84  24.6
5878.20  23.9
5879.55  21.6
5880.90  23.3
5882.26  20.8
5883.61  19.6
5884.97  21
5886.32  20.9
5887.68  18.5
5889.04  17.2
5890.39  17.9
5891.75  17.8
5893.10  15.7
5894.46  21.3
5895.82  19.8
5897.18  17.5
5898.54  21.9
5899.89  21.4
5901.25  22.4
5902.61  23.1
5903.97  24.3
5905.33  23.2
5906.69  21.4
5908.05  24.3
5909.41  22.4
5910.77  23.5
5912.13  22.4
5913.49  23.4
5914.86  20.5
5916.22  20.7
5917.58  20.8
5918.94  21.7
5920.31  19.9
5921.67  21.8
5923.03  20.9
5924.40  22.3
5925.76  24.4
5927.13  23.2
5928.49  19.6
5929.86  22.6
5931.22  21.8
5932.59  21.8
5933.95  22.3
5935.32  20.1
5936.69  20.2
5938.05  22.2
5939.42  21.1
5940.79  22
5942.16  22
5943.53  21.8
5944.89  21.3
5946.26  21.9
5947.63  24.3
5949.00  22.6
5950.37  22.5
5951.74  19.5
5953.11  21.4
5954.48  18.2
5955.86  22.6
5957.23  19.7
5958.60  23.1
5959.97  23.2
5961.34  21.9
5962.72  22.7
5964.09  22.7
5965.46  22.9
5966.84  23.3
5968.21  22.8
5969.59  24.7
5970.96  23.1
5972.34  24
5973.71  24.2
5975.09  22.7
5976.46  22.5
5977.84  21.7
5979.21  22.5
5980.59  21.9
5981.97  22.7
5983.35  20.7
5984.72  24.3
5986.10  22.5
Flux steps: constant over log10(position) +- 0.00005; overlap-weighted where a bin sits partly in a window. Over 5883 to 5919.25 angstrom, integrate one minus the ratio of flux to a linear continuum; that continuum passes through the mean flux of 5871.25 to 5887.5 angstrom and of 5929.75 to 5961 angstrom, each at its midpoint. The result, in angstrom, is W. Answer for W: 1.5 angstrom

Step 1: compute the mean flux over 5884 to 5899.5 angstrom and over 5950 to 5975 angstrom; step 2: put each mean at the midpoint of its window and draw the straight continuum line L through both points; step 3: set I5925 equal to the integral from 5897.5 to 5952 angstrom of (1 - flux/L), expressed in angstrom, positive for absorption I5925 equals -3.7 angstrom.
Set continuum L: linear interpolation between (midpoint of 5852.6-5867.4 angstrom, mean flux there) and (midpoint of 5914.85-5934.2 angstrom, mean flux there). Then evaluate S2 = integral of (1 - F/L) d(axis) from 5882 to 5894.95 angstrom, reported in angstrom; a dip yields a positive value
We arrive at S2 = 1.7 angstrom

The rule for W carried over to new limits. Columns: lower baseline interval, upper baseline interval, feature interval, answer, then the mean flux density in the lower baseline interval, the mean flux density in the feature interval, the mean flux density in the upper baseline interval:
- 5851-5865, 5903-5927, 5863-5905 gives 2.07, 22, 21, 22.3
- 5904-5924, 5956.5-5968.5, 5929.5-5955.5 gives 0.84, 22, 21.6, 22.5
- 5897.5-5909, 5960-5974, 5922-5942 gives 0.97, 22.6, 21.8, 23.2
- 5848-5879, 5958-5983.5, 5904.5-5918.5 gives 0.16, 22.3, 22.3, 22.8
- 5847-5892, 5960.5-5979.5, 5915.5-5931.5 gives 0.51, 21.6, 21.6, 23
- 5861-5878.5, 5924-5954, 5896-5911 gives -0.10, 22.2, 22.2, 21.8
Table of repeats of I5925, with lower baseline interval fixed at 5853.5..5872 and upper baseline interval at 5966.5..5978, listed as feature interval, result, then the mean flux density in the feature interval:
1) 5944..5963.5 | 1.1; 21.8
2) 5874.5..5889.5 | 0.5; 21.4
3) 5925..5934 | 0.2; 22.3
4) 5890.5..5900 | 1.4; 19.1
